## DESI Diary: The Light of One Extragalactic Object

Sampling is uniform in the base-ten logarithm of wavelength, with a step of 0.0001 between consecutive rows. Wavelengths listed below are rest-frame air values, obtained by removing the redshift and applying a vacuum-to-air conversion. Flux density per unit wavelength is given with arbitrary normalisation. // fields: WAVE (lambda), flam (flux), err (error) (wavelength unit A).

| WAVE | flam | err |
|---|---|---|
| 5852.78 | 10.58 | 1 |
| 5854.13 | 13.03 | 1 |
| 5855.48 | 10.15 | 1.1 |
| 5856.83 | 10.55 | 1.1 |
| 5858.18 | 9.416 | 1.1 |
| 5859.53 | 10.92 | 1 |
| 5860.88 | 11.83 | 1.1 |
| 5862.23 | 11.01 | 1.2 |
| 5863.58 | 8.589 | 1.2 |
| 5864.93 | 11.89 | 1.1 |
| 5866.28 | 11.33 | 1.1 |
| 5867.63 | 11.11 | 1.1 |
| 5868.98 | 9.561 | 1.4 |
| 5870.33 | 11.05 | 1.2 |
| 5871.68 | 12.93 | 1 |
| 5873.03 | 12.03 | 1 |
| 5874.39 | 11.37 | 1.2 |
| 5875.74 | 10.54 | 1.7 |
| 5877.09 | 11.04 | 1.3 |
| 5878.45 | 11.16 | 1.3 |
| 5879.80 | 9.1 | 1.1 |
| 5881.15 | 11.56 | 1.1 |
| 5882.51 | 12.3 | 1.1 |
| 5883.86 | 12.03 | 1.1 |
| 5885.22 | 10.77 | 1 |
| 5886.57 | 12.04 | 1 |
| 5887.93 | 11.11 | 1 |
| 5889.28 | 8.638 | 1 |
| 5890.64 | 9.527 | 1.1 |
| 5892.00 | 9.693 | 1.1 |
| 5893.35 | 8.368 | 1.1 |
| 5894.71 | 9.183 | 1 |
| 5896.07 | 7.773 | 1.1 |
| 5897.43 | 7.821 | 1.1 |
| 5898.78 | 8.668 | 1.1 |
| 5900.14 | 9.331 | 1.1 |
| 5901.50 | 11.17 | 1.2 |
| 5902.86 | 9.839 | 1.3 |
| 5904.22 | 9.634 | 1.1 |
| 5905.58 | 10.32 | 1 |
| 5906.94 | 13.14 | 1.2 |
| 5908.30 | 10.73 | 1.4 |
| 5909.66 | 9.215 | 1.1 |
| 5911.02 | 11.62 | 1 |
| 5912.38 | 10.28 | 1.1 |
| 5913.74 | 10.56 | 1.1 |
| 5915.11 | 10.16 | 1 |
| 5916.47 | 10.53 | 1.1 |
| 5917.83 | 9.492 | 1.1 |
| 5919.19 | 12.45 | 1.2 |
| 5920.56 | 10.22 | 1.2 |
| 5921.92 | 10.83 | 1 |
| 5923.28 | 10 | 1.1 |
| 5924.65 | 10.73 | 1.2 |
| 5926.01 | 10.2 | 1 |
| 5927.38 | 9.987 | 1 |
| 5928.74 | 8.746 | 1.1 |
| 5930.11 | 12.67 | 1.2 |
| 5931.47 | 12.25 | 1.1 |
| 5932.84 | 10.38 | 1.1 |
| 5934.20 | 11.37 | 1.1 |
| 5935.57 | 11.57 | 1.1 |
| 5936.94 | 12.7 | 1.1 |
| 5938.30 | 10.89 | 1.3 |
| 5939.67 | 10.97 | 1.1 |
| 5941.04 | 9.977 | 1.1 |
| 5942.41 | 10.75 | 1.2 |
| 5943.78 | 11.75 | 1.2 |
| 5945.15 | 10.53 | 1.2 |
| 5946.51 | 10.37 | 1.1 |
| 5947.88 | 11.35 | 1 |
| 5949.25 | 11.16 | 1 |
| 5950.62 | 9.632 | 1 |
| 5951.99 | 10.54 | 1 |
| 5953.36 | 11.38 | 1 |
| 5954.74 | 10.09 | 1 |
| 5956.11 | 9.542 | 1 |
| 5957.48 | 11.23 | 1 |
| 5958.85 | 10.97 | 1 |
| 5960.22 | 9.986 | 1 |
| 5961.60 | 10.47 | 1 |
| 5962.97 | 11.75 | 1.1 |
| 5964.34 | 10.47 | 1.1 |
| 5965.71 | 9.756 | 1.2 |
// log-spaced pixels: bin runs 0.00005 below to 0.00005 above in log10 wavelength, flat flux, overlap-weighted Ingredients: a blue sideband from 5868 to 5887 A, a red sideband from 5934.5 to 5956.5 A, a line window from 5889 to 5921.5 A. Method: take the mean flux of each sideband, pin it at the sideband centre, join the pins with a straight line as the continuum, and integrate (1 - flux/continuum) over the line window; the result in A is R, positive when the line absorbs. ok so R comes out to 3.3 A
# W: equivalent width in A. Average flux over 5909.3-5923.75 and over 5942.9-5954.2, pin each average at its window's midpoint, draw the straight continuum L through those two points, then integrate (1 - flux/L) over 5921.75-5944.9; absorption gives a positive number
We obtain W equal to -0.5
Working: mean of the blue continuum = 10.5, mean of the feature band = 10.9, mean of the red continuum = 10.8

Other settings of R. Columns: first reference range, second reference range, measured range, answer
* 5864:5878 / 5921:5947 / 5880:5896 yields 1.2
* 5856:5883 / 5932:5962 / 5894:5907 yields 1.6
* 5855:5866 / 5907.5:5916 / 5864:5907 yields 0.3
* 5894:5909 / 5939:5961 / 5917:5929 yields -0.2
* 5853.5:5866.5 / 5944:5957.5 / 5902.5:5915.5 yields 0.2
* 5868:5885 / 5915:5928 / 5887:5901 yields 2.4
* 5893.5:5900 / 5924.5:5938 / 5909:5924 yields -0.8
